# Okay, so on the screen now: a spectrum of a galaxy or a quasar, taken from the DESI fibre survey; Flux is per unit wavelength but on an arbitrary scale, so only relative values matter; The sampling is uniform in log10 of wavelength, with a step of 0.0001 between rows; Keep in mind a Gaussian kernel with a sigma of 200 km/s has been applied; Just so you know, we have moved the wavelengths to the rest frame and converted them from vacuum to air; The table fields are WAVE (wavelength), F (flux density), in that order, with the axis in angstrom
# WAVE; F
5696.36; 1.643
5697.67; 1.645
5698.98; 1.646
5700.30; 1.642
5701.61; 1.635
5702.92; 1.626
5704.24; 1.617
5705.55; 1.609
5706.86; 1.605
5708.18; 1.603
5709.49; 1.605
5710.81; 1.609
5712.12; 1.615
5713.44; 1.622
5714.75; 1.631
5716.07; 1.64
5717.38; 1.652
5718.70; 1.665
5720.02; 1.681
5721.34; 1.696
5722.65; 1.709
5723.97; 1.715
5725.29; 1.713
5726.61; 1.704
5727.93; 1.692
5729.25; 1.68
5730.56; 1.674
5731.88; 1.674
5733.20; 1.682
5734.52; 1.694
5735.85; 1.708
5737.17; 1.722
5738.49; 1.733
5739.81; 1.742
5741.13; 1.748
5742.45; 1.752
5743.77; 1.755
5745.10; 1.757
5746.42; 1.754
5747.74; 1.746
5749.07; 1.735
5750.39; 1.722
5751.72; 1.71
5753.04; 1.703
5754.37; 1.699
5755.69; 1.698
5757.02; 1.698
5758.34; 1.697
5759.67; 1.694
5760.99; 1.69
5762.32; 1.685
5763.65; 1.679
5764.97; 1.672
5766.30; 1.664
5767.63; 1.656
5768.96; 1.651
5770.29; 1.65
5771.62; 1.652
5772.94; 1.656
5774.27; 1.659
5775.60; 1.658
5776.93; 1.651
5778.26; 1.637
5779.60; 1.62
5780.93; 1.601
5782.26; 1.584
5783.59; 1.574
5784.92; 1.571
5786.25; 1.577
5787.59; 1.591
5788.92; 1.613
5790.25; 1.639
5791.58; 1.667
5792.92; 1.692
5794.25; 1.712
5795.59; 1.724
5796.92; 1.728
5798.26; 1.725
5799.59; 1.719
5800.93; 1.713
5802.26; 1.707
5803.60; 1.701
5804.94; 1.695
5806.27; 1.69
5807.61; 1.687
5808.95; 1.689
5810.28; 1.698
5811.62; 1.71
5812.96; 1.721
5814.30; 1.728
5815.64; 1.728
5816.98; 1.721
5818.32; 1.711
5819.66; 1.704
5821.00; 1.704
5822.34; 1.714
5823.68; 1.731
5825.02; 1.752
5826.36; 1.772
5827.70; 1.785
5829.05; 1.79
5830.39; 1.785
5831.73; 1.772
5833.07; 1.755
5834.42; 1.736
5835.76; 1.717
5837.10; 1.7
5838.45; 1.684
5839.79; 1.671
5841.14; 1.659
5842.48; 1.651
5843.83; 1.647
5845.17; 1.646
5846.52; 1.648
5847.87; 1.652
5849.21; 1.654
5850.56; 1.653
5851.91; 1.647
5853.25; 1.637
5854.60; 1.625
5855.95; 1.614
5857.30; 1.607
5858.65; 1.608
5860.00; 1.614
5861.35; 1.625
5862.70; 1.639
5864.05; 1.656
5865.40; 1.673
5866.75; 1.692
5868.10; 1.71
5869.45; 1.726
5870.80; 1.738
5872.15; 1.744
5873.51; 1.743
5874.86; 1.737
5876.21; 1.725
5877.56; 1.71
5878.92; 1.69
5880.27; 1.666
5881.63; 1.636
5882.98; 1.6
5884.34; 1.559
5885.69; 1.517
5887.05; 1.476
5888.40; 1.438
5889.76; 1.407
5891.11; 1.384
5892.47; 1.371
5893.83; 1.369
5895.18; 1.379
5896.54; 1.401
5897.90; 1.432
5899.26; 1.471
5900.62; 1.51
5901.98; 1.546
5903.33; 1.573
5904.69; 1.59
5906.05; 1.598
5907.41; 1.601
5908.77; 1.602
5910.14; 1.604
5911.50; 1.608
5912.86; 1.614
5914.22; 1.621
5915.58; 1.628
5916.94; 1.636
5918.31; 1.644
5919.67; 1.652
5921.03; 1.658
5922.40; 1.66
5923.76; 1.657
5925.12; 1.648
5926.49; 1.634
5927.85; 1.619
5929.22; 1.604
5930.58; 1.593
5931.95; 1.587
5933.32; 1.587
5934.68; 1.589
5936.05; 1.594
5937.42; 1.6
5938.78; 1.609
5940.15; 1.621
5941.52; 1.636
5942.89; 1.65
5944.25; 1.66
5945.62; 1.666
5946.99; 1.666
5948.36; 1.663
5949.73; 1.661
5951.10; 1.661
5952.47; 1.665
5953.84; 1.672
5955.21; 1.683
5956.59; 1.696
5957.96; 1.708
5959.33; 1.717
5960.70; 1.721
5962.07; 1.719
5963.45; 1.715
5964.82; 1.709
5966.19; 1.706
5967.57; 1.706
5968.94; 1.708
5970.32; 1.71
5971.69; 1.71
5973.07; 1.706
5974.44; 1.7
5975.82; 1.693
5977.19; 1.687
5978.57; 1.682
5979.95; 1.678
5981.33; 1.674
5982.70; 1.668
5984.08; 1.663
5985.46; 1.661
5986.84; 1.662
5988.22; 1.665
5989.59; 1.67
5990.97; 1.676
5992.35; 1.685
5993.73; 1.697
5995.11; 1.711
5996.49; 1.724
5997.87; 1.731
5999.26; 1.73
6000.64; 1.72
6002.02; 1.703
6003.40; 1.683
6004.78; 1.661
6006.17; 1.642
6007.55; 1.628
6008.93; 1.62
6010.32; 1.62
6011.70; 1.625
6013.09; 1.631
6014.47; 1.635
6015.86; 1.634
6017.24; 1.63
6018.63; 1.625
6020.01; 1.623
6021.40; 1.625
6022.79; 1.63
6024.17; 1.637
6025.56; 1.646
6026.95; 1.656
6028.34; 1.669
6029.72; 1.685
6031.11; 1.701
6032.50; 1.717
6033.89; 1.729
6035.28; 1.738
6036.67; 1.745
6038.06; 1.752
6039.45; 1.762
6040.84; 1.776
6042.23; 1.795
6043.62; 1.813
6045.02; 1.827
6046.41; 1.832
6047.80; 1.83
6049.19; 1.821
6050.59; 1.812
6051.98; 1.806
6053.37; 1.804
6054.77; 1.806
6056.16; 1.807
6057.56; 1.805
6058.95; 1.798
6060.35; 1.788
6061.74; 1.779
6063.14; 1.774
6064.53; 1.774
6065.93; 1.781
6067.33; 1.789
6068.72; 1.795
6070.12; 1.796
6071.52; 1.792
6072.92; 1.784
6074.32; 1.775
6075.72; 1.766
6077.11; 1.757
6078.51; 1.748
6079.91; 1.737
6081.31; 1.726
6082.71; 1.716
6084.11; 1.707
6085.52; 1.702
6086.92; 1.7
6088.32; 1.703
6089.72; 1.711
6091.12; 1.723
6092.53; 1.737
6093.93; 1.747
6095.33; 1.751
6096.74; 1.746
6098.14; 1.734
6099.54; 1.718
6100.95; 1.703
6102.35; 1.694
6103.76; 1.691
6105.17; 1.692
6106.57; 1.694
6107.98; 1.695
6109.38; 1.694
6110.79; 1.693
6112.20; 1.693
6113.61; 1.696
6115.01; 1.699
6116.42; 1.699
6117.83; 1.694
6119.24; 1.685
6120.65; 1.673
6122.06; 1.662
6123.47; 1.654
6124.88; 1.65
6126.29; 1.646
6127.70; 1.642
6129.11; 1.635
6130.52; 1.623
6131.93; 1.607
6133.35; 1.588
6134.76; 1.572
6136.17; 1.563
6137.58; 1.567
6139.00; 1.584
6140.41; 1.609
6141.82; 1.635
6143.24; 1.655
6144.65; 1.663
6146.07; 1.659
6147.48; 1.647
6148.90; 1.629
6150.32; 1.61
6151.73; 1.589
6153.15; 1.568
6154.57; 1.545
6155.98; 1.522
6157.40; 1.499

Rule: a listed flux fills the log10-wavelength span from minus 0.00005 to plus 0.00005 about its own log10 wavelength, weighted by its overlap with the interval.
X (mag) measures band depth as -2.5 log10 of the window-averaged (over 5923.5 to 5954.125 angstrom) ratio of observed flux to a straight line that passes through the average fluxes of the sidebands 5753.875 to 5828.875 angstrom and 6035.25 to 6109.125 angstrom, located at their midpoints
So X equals 0.06 mag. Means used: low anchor 1.68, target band 1.63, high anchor 1.76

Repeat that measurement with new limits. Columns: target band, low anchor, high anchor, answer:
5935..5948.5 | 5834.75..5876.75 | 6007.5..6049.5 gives 0.033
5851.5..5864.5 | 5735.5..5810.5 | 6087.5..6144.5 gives 0.036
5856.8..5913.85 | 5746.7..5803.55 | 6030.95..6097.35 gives 0.080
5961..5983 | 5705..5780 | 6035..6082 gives 0.036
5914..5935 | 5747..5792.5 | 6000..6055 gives 0.040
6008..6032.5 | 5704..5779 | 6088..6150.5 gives 0.019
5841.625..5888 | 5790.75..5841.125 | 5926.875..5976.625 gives 0.031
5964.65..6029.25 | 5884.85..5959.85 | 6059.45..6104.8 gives -0.007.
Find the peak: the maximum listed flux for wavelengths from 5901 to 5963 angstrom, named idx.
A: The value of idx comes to 1.721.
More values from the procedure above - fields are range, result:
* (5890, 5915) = 1.621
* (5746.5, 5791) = 1.746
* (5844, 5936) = 1.744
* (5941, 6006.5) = 1.731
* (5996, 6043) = 1.795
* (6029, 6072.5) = 1.832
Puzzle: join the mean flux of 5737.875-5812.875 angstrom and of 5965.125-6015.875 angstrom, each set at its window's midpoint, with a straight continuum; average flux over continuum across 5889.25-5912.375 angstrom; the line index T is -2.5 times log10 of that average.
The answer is 0.12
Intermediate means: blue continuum 1.68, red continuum 1.68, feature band 1.5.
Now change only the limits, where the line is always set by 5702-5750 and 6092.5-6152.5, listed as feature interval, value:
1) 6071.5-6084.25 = -0.06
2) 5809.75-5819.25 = -0.02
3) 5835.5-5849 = 0.01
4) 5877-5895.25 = 0.11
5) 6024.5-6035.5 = -0.01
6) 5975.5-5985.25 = 0.00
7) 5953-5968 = -0.02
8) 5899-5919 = 0.05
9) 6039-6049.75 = -0.09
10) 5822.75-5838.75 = -0.05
